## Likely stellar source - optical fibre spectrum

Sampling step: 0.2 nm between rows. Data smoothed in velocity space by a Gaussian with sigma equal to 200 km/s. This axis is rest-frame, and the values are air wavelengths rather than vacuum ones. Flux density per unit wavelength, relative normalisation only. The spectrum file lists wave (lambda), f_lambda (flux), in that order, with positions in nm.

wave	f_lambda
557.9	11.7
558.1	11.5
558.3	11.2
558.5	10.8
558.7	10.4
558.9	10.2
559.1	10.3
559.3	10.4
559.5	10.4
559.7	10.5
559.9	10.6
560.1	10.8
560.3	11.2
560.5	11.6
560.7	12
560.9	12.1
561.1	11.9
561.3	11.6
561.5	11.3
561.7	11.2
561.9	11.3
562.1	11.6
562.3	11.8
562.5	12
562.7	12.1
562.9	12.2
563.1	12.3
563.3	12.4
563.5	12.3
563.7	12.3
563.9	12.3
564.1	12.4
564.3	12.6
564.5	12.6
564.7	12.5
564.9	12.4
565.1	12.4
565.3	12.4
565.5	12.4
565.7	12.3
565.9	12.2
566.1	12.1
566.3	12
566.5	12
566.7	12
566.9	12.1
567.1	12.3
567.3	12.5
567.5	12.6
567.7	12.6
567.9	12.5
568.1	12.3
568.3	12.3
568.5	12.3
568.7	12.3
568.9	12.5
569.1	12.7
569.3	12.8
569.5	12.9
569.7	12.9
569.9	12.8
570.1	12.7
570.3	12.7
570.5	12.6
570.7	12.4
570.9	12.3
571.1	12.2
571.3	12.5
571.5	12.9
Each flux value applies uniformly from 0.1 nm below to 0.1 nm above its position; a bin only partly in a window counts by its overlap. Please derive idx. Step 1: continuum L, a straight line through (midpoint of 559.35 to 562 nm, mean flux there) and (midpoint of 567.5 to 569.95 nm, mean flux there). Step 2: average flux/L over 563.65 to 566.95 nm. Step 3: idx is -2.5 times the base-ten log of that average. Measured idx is -0.03 mag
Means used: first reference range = 11.3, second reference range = 12.6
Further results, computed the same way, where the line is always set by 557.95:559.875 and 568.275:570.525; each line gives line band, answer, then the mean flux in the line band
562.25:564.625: -0.071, 12.3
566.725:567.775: -0.014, 12.4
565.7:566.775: -0.004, 12.1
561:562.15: -0.030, 11.5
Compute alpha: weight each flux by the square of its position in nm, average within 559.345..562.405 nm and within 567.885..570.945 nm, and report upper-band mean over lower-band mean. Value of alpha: 1.1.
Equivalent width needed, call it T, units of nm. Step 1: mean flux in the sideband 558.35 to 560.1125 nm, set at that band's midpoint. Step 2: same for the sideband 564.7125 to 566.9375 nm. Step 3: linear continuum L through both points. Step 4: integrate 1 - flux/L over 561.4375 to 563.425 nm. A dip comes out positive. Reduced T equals -0.09 nm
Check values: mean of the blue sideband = 10.5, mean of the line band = 11.8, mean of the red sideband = 12.2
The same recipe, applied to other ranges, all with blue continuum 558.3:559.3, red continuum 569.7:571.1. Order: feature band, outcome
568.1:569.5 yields -0.02 nm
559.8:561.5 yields -0.10 nm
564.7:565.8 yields -0.07 nm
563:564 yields -0.09 nm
